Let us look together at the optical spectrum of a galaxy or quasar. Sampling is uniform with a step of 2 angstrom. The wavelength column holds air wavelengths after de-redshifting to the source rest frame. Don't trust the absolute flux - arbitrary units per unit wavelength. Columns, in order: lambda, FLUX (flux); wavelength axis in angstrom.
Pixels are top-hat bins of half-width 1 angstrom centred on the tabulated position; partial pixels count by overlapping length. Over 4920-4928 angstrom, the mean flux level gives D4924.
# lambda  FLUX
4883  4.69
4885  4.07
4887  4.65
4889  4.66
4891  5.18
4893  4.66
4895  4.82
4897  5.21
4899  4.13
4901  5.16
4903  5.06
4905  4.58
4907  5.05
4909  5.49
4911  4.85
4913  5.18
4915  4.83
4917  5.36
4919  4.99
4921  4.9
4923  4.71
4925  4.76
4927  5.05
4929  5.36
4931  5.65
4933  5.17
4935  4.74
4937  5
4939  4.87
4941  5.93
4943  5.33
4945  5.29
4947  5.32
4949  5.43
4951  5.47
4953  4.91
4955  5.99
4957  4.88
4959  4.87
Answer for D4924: 4.86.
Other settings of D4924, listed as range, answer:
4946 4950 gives 5.38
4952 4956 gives 5.45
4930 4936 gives 5.19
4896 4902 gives 4.83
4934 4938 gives 4.87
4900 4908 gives 4.96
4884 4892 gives 4.64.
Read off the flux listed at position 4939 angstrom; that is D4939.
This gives 4.87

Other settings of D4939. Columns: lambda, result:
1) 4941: 5.93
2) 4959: 4.87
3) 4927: 5.05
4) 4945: 5.29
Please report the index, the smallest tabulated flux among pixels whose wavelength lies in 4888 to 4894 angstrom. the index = 4.66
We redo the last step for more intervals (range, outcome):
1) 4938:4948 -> 4.87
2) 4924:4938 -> 4.74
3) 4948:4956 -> 4.91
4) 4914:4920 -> 4.83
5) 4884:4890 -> 4.07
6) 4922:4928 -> 4.71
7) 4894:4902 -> 4.13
